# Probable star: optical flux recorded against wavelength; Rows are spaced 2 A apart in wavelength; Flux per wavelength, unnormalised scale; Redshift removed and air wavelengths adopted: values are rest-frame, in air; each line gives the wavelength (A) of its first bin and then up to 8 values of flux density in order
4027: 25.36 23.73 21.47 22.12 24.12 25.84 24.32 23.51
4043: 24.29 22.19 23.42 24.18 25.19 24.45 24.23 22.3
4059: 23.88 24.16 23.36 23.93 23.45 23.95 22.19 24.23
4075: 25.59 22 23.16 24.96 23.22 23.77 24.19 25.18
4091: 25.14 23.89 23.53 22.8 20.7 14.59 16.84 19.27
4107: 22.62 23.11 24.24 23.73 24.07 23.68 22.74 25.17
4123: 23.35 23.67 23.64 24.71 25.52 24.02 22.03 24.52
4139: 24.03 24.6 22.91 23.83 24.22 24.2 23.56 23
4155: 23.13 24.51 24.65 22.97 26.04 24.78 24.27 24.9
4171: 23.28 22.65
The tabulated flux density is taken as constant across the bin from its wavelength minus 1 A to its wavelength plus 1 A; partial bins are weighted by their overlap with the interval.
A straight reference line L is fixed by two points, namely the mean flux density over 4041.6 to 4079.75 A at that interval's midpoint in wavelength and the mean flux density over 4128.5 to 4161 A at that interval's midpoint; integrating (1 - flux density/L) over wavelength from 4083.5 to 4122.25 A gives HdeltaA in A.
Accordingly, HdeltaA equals 2.0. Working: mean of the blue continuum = 23.7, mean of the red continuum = 23.9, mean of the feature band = 22.6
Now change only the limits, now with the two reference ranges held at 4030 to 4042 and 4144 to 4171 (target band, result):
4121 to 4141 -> 0.0 A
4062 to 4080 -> 0.1 A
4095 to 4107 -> 2.2 A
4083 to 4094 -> -0.2 A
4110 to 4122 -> 0.0 A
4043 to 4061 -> -0.1 A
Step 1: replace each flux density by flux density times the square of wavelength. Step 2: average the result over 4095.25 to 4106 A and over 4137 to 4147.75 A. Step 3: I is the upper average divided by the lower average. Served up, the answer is 1.28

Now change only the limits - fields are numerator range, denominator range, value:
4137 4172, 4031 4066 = 1.07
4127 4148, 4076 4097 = 1.03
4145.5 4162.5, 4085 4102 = 1.09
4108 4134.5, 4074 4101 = 1.04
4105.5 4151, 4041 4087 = 1.03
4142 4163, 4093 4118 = 1.12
